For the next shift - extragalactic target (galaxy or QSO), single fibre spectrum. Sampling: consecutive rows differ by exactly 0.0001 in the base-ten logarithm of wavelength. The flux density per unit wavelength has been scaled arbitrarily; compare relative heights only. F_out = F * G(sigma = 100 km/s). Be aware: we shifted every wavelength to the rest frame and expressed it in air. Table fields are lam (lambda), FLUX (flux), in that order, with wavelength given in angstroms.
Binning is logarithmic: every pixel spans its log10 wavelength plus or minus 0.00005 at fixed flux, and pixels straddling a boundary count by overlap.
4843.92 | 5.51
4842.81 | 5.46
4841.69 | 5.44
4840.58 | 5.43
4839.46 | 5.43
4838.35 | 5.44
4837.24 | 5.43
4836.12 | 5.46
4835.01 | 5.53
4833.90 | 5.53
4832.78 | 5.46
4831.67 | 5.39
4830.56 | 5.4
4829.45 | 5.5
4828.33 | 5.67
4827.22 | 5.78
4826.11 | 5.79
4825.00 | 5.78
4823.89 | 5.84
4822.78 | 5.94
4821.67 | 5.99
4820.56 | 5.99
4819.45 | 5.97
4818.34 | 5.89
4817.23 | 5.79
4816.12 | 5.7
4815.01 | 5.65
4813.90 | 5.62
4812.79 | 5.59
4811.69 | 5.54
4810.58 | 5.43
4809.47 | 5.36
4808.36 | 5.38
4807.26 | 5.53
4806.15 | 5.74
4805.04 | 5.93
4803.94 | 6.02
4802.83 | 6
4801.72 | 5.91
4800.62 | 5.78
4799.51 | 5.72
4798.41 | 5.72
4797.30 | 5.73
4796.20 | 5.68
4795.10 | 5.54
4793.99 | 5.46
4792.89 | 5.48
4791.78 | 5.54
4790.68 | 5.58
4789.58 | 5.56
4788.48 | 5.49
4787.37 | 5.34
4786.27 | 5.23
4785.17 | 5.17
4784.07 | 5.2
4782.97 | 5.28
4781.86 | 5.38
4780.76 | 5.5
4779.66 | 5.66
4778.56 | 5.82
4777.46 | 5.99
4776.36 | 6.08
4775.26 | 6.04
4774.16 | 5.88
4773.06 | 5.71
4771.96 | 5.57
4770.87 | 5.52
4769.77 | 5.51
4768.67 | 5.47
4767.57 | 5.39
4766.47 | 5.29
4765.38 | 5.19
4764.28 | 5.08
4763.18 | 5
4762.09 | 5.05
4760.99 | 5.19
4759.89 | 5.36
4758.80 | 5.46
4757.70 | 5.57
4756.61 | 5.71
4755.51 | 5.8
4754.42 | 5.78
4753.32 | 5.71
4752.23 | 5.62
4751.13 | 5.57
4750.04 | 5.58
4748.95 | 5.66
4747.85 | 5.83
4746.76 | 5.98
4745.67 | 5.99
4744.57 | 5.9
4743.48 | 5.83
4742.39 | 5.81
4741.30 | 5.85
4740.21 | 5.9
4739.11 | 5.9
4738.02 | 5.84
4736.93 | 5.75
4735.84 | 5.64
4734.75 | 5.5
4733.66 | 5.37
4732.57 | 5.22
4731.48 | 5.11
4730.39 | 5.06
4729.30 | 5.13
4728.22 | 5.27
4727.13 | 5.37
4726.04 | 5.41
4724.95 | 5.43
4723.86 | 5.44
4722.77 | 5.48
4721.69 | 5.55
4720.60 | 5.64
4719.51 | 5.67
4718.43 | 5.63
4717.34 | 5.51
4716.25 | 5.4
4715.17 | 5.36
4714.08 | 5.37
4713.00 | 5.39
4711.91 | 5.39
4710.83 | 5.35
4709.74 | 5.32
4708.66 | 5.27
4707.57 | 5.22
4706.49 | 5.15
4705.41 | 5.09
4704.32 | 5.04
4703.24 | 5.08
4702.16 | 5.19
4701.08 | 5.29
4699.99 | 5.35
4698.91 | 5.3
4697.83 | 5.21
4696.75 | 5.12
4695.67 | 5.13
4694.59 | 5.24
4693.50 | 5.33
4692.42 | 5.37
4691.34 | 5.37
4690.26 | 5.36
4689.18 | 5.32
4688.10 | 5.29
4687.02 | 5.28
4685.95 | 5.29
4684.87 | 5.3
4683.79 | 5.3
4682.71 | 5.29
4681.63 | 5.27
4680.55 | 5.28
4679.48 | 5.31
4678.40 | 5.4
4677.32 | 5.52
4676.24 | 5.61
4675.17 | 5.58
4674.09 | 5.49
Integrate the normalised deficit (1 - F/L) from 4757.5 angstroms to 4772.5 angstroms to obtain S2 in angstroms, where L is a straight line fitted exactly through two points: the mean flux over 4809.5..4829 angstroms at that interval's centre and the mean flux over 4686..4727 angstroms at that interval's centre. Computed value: 0.6 angstroms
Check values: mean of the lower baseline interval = 5.33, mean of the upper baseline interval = 5.75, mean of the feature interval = 5.33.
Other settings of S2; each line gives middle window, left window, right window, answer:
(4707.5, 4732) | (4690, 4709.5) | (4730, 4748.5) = 0.3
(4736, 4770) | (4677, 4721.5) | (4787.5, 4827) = -0.6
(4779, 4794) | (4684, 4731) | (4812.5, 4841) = 0.3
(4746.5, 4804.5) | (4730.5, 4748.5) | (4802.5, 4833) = 1.3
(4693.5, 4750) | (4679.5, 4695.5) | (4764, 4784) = -0.4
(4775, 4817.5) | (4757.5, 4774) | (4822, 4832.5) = -0.7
